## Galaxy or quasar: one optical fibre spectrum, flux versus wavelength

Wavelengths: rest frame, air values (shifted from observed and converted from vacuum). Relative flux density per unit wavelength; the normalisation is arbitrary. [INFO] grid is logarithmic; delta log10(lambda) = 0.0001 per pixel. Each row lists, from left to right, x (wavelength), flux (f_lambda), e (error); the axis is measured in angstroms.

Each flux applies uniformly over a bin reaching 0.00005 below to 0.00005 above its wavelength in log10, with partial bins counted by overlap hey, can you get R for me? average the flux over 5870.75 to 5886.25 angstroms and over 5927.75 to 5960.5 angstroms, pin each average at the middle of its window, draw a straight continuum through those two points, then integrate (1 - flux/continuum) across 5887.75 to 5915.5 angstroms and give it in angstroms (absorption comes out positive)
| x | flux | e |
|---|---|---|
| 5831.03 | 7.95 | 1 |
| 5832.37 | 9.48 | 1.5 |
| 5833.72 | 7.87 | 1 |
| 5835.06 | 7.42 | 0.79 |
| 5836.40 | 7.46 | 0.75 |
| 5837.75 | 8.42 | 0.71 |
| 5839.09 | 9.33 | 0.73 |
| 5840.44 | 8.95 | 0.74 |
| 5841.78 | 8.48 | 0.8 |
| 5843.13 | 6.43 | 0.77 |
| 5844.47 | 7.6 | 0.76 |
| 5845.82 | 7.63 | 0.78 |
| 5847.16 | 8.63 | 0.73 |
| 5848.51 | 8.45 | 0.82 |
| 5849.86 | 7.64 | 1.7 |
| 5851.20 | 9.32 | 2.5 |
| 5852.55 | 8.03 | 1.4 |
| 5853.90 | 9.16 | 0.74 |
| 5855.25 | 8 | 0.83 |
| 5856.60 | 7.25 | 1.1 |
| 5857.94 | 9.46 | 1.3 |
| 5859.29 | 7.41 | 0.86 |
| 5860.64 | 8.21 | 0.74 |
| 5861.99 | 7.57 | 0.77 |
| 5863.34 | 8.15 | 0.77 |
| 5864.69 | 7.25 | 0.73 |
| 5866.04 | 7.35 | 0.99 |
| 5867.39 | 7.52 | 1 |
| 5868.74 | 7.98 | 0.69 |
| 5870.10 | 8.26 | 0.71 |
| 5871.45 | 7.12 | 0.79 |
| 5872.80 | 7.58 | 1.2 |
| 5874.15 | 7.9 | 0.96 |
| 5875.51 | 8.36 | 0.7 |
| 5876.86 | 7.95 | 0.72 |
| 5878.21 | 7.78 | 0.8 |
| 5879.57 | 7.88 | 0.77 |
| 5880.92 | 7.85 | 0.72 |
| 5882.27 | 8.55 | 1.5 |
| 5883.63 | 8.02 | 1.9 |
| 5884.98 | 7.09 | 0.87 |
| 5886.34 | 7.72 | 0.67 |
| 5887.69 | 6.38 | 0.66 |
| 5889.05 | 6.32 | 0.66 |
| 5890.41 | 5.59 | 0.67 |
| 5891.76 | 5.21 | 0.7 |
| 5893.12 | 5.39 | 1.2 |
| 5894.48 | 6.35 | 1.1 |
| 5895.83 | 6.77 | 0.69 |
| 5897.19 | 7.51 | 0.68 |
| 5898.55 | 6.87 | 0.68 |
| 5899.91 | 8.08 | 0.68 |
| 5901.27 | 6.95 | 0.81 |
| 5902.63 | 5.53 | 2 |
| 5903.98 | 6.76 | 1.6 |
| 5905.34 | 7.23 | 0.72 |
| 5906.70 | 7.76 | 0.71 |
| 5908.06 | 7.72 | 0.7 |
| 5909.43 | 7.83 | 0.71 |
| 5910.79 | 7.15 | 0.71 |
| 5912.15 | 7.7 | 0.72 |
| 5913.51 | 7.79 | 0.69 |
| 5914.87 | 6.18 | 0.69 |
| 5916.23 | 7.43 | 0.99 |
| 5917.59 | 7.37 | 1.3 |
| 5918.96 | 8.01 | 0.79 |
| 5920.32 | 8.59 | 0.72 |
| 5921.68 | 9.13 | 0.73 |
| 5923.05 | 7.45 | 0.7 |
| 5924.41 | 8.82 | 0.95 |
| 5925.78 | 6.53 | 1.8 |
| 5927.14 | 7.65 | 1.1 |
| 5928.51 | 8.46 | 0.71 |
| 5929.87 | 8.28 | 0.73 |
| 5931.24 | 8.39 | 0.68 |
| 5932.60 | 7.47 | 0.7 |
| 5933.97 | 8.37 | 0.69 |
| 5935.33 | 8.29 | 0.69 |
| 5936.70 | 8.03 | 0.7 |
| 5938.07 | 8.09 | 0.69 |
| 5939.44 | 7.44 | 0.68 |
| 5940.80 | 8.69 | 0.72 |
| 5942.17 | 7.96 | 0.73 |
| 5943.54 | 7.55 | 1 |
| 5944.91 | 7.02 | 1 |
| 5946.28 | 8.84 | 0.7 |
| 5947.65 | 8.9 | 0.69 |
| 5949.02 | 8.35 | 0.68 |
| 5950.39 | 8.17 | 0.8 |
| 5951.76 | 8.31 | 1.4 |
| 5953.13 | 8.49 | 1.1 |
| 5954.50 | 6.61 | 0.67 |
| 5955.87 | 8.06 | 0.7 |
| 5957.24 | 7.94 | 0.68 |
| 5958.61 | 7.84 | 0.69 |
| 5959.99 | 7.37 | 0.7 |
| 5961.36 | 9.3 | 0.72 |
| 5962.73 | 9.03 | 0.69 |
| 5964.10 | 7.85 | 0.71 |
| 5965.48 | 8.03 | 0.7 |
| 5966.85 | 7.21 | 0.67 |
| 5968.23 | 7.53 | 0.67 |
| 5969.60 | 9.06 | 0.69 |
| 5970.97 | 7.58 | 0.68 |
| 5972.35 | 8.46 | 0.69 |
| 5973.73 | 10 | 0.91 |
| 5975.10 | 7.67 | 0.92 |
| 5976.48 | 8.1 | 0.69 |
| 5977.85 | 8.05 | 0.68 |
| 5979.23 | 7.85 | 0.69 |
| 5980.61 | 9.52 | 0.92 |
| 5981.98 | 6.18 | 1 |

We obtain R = 3.78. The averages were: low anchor 7.82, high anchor 8.04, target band 6.83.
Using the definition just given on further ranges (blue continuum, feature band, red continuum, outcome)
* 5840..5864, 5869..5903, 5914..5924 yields 3.27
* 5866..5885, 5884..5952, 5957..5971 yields 3.97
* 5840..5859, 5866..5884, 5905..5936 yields 0.40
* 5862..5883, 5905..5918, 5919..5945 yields 0.88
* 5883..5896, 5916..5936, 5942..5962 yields -1.74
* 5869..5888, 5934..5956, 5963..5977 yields 0.02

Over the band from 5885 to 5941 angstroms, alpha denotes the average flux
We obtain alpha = 7.38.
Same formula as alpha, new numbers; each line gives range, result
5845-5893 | 7.7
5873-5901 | 7.18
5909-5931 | 7.79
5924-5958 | 8.02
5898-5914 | 7.28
